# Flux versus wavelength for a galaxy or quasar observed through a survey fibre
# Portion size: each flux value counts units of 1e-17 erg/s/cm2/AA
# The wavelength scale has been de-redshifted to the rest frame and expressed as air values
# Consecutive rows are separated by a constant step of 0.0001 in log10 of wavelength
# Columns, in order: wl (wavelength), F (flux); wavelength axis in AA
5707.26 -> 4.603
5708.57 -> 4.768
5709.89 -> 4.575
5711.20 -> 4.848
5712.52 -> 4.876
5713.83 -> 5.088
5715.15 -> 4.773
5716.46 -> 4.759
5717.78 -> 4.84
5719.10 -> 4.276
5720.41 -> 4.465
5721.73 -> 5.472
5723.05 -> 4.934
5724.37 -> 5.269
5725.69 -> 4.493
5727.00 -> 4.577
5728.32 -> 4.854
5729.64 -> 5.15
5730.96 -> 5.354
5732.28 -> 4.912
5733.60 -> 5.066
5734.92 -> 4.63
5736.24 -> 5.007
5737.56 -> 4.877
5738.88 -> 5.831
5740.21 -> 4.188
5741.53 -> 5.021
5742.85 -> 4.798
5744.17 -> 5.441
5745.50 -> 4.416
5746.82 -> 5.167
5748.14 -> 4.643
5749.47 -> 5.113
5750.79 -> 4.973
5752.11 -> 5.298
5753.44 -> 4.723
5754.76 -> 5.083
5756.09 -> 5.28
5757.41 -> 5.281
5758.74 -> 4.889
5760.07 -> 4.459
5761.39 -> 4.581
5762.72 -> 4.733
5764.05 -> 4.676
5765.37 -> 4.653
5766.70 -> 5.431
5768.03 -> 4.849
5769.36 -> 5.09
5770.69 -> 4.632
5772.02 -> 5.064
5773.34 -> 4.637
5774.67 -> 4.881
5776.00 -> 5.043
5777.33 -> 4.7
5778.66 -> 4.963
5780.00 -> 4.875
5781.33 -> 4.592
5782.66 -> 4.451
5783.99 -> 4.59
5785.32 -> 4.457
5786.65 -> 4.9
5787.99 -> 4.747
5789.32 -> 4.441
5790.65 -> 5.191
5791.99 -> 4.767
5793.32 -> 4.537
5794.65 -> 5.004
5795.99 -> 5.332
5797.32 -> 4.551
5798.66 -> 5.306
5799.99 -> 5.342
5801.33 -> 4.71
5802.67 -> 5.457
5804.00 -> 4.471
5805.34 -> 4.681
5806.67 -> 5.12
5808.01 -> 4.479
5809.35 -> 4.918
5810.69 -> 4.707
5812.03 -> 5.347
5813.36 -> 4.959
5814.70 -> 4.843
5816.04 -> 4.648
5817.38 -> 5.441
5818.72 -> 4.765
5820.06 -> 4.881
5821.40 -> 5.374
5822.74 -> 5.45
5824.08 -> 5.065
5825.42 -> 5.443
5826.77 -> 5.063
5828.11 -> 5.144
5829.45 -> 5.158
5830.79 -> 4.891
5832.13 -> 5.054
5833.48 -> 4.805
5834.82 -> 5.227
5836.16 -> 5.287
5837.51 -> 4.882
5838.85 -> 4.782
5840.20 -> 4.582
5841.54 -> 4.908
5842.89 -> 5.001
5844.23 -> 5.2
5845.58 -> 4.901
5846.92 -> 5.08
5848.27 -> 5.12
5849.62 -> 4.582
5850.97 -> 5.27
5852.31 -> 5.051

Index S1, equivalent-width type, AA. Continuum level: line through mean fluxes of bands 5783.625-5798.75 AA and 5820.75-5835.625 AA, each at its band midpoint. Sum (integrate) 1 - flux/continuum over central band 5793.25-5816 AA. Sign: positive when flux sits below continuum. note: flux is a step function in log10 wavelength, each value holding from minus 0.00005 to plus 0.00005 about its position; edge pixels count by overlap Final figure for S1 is 0.00 AA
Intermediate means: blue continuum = 4.8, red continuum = 5.15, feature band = 4.93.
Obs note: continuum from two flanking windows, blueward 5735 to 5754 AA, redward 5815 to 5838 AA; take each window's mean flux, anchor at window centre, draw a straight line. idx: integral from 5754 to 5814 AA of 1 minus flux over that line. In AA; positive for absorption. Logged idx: 1.9 AA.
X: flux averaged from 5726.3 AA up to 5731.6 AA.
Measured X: 4.98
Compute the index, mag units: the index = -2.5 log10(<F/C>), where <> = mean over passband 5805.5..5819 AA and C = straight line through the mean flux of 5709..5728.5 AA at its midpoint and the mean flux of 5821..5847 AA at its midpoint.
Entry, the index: 0.02 mag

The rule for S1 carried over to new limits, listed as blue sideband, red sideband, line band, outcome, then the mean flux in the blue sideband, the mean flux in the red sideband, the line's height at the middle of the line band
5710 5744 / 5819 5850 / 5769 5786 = 0.7 AA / 4.9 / 5.04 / 4.96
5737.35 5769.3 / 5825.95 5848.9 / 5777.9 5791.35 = 0.7 AA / 4.94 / 5.01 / 4.96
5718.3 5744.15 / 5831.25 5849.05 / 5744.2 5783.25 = 0.5 AA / 4.92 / 4.98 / 4.94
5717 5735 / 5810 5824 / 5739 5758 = -0.2 AA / 4.88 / 5.04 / 4.92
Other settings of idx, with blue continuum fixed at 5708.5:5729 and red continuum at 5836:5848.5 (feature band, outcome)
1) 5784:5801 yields 0.10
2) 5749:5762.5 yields -0.30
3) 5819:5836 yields -0.65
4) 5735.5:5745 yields -0.35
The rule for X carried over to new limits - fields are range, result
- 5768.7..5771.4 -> 4.86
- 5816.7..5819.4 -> 5.1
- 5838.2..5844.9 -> 4.9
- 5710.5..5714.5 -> 4.93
